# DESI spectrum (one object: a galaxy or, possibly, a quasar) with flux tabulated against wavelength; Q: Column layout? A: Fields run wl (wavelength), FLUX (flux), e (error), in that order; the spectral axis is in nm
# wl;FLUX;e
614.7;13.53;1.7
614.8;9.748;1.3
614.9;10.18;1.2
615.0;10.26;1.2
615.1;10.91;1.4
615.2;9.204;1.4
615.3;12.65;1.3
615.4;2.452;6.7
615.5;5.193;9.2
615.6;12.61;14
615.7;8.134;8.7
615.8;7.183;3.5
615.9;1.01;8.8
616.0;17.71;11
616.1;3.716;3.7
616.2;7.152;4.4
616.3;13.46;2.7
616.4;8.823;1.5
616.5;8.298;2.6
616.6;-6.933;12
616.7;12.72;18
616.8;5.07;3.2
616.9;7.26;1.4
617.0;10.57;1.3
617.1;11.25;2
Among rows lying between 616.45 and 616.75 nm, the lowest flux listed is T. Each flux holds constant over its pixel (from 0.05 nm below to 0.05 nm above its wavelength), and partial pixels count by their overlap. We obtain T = -6.933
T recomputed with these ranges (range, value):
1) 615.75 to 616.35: 1.01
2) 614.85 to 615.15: 10.18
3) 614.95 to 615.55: 2.452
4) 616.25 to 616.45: 8.823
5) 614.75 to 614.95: 9.748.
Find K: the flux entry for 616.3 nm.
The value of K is 13.46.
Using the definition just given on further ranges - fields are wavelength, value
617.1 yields 11.25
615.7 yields 8.134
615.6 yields 12.61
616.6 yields -6.933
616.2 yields 7.152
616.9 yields 7.26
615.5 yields 5.193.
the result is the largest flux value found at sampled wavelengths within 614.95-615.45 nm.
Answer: 12.65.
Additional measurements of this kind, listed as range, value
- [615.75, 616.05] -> 17.71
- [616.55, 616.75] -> 12.72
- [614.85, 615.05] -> 10.26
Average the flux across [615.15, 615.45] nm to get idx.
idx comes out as 8.1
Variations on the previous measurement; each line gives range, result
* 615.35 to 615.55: 3.82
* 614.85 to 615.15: 10.4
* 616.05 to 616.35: 8.11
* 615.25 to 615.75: 8.21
